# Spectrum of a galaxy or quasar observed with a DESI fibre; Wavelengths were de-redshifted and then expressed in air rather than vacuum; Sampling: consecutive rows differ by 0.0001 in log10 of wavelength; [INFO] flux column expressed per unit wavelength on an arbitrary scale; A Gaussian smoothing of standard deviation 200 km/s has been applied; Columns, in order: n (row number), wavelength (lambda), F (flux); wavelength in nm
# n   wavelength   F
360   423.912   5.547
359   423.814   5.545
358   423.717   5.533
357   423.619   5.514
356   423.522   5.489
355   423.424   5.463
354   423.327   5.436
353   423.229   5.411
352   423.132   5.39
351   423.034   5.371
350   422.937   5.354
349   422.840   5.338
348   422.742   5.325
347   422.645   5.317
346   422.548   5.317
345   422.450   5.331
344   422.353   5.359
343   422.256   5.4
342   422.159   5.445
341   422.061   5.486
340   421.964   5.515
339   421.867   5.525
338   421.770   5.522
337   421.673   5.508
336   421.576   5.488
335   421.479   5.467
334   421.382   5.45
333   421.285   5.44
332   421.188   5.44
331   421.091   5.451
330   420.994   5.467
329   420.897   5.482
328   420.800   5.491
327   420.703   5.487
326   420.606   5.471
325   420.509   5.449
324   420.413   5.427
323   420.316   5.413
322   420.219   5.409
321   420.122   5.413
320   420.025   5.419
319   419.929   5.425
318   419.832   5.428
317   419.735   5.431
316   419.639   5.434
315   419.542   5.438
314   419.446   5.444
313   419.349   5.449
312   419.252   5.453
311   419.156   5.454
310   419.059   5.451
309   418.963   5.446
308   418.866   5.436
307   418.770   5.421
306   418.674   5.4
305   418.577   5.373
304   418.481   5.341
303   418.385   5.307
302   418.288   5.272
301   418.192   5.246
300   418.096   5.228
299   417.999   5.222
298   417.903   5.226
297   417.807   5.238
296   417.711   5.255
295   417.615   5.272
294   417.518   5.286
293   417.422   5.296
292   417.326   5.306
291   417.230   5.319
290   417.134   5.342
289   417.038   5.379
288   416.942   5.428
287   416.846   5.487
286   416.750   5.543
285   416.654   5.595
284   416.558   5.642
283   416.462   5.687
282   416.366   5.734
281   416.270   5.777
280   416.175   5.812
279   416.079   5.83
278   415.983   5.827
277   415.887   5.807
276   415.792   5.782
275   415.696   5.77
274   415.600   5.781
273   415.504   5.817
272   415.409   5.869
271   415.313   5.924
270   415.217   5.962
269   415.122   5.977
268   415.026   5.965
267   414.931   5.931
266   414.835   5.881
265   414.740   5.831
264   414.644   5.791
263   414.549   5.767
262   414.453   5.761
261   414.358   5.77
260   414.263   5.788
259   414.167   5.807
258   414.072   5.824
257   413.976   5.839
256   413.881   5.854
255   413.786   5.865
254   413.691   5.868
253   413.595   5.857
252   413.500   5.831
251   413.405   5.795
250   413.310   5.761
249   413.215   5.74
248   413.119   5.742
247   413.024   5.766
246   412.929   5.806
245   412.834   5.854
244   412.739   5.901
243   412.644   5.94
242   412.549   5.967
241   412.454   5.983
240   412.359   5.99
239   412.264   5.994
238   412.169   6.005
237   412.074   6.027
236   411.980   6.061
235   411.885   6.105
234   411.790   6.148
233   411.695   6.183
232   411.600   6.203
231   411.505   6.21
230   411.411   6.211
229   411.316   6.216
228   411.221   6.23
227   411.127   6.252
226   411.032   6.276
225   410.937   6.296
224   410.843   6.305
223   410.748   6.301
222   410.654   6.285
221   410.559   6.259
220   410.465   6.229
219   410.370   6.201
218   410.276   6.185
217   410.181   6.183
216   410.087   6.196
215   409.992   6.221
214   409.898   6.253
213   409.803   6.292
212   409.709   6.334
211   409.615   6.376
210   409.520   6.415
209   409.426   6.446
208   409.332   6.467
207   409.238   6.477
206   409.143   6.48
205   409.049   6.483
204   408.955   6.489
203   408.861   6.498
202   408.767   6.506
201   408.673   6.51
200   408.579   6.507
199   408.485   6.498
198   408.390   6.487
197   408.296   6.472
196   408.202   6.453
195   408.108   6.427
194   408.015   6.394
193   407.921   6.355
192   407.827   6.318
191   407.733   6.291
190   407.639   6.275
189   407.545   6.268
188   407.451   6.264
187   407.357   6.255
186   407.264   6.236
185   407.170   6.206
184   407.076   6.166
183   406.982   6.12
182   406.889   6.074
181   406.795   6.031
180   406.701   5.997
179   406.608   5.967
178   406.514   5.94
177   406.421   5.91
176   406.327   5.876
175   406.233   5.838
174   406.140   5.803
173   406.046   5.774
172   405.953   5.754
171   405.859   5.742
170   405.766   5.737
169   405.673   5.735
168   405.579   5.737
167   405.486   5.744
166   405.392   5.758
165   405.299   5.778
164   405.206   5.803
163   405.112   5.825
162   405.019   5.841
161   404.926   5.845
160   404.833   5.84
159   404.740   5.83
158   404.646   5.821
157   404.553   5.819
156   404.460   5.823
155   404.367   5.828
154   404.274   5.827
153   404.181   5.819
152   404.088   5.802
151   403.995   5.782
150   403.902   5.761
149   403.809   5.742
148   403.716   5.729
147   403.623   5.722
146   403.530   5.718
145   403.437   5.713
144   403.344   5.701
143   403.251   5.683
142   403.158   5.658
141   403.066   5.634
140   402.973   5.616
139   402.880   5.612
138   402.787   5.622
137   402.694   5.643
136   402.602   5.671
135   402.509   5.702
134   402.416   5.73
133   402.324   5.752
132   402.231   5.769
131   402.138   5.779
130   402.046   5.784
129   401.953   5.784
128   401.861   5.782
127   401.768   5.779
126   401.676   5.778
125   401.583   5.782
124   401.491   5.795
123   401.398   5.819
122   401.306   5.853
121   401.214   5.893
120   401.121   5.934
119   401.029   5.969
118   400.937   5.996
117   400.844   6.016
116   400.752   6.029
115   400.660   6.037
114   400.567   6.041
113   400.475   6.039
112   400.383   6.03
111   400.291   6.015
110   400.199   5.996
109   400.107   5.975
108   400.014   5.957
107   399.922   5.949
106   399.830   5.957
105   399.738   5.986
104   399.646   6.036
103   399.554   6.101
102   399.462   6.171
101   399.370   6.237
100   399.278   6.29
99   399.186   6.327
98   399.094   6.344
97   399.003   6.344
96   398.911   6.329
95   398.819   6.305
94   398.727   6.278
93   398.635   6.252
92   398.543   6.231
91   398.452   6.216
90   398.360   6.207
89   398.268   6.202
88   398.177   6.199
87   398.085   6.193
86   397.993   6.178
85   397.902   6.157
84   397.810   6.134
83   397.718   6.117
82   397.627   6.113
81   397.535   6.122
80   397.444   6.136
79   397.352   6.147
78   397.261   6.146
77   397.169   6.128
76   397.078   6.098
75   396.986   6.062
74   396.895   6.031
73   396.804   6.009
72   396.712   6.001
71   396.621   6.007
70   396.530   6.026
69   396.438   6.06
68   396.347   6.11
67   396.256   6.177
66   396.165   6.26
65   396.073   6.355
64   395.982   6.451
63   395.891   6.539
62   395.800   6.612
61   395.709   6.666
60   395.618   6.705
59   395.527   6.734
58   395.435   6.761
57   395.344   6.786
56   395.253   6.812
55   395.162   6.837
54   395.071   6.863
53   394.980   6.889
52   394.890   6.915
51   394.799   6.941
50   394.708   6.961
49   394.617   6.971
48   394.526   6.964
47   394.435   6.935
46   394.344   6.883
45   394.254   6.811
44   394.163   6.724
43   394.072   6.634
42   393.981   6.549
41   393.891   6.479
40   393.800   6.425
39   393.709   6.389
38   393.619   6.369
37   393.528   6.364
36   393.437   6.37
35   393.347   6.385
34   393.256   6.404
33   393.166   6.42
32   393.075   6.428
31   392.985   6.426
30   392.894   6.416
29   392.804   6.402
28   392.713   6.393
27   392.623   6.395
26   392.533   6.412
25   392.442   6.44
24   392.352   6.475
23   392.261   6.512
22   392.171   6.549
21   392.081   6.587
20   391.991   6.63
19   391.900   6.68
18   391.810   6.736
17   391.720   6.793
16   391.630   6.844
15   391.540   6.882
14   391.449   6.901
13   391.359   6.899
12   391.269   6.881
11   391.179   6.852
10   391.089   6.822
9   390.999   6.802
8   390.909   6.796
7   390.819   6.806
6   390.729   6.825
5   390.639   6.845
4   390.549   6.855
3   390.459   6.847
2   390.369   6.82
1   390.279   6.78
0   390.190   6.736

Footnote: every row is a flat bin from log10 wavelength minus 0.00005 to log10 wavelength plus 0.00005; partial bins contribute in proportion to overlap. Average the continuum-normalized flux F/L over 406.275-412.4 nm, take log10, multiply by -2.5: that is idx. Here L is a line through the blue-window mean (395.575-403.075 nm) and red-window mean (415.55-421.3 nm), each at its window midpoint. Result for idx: -0.09 mag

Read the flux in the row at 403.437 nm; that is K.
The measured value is 5.713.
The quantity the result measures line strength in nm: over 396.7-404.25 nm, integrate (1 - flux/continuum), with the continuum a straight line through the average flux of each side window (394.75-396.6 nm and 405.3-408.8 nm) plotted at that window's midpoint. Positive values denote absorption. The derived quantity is 0.49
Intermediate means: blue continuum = 6.57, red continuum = 6.11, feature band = 5.96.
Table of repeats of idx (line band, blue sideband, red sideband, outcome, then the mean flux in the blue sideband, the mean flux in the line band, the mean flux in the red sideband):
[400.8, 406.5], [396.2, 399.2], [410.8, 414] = 0.06 mag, 6.16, 5.78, 6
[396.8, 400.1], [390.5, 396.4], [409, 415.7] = 0.06 mag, 6.64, 6.16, 6.05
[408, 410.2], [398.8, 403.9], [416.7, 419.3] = -0.14 mag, 5.9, 6.42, 5.35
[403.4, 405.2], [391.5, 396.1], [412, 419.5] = 0.07 mag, 6.63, 5.79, 5.66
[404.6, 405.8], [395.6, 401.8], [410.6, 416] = 0.05 mag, 6.12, 5.79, 5.95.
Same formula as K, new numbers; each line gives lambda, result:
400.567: 6.041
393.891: 6.479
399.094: 6.344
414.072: 5.824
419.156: 5.454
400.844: 6.016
